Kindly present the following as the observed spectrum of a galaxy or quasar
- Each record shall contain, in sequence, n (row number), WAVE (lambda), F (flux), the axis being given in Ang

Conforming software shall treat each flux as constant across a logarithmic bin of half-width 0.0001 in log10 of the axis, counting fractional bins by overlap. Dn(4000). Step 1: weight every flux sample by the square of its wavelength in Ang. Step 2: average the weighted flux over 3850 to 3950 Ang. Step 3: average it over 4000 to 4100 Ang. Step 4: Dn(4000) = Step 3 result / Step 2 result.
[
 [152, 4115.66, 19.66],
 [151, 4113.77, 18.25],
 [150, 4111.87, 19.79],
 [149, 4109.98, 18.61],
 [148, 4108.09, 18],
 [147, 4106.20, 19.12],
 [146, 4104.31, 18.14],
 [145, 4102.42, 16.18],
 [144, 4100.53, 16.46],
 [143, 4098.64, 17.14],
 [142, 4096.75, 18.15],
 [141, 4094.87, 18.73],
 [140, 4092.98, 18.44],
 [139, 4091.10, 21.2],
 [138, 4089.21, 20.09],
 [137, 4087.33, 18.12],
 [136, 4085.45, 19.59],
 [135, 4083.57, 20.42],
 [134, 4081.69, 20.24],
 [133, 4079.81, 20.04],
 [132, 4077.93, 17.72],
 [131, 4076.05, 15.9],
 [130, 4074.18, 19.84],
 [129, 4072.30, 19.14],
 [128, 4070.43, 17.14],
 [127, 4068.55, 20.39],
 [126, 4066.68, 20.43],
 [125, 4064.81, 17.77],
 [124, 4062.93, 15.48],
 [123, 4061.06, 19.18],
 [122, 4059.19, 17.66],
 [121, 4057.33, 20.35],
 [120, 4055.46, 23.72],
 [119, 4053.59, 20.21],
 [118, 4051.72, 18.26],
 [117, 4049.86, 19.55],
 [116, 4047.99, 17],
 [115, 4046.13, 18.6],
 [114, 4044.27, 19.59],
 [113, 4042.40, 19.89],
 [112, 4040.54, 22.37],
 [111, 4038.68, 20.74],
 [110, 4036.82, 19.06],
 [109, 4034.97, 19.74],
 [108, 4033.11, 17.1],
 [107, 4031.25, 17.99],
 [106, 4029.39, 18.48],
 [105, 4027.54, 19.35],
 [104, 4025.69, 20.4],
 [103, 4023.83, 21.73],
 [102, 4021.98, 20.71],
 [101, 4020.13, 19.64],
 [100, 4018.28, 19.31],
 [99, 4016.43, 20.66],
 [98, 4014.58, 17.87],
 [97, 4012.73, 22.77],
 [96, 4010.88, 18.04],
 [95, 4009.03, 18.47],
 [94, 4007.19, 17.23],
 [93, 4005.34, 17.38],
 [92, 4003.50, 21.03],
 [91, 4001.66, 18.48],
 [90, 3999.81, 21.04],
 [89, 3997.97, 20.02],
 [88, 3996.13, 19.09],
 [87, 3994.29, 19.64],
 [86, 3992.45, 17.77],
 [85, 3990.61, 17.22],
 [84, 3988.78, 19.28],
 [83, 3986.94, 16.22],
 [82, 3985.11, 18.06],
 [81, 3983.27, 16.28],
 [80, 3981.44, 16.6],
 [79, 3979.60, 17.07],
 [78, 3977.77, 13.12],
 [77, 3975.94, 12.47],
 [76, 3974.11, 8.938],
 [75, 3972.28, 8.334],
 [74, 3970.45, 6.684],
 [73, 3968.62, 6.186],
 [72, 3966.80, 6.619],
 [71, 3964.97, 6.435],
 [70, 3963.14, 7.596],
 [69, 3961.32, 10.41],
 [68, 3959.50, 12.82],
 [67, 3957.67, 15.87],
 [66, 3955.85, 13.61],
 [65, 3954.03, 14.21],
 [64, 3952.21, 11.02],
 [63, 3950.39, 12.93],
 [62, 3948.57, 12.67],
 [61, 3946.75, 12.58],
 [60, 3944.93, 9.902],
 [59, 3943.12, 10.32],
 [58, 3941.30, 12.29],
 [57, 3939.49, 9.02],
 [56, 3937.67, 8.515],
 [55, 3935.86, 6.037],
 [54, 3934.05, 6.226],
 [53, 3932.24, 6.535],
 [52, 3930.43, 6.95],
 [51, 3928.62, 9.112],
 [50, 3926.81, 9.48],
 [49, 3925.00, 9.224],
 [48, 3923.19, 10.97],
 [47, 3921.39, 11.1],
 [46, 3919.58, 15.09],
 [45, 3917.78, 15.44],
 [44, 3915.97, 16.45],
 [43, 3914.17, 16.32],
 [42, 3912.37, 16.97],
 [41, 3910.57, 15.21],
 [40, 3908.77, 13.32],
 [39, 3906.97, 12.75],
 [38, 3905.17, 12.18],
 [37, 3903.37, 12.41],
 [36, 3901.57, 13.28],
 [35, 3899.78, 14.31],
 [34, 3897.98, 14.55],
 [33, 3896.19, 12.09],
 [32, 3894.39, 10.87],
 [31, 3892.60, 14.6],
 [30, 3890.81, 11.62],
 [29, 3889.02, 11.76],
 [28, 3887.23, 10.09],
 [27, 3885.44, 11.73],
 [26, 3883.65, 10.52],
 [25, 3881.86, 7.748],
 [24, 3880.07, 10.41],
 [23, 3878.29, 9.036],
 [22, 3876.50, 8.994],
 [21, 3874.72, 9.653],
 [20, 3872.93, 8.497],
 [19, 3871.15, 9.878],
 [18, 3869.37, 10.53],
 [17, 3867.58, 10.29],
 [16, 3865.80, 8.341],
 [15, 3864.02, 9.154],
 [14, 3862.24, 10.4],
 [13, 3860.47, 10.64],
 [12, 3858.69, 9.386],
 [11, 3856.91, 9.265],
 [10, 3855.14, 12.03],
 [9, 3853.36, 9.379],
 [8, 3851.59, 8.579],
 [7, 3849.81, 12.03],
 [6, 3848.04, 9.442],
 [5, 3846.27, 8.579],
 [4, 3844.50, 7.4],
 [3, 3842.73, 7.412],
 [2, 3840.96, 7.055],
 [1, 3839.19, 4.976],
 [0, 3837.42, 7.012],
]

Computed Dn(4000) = 1.88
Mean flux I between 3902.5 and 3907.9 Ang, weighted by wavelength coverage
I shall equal 12.4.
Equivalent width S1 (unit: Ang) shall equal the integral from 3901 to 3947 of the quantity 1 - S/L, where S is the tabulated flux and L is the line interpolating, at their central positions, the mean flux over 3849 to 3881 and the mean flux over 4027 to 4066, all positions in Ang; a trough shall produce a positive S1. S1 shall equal 4.6 Ang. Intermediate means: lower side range 9.8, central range 11.4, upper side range 19.2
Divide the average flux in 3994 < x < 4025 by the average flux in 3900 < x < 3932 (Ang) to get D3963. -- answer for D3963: 1.55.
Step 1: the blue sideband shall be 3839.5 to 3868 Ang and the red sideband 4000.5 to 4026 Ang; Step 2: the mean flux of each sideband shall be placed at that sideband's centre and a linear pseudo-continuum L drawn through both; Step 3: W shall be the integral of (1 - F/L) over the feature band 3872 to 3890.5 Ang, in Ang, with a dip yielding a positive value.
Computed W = 1.9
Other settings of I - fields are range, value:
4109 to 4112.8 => 19.2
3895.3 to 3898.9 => 13.3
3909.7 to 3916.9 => 16.2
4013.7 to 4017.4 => 19.3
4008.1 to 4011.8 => 18.3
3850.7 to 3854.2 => 8.98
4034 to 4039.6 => 19.8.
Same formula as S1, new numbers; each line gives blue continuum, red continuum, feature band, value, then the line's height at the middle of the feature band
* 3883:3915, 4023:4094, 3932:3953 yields 6.9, 14.7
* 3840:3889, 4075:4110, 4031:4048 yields -3.0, 16.5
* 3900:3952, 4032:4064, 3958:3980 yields 7.1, 14.3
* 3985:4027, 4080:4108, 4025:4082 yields -0.5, 19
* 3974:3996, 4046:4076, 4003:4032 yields -3.2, 17.5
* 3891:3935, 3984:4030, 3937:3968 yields 8.5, 15.2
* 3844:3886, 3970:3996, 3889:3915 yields -4.9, 11.4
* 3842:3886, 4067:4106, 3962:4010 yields -0.6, 14.6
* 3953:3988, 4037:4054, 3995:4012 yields -4.2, 15.3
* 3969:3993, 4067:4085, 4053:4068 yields -0.9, 18.3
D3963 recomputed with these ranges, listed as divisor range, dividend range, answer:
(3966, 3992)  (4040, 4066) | 1.46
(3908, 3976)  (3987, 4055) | 1.78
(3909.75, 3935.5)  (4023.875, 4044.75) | 1.68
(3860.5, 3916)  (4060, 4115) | 1.60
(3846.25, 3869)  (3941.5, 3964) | 1.22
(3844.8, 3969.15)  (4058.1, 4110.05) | 1.70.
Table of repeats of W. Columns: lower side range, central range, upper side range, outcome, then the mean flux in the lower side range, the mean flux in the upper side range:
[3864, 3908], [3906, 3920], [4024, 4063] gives -3.0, 11.1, 19.4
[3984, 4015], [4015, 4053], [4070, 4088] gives -1.3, 18.8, 18.9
